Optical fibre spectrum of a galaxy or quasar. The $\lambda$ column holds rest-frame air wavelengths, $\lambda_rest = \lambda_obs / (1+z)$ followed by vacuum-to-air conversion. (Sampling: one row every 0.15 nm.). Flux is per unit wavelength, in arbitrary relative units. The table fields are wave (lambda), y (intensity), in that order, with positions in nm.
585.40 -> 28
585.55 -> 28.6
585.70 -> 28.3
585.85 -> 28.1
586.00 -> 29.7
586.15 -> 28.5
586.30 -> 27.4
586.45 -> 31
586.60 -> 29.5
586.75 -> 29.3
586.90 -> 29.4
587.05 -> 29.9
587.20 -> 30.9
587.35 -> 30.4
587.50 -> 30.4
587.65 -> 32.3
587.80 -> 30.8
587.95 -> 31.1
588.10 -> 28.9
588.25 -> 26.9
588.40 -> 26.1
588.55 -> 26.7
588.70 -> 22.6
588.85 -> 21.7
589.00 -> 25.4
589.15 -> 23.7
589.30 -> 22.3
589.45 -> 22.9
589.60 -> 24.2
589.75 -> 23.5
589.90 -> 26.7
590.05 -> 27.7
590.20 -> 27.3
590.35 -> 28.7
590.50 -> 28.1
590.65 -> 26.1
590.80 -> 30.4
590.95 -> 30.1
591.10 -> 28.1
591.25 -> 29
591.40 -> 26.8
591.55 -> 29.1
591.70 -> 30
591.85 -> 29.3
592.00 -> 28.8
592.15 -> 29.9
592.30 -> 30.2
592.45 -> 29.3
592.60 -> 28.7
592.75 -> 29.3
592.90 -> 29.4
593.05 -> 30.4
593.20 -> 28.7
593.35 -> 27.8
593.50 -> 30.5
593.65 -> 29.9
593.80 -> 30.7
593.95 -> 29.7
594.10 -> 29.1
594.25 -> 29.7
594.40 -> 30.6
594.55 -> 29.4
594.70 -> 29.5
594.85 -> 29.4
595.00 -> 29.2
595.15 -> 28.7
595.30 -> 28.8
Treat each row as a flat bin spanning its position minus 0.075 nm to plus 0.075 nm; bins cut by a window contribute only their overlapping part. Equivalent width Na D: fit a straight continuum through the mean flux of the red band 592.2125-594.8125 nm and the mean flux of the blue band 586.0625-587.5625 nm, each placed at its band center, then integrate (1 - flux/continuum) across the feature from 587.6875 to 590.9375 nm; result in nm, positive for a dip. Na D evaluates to 0.35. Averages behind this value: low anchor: 29.7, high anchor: 29.6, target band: 26.4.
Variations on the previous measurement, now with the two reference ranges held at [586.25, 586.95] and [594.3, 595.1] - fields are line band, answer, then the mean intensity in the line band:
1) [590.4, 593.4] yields 0.05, 29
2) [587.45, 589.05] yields 0.10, 27.5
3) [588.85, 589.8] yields 0.19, 23.5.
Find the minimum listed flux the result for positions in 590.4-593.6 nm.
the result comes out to 26.1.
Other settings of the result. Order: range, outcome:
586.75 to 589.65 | 21.7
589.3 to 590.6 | 22.9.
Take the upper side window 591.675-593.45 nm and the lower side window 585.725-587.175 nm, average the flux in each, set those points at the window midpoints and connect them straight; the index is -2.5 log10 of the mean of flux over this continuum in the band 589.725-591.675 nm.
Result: 0.05 mag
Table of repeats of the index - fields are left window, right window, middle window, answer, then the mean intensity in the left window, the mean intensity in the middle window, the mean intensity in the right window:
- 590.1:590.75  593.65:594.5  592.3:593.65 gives 0.00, 27.7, 29.3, 29.9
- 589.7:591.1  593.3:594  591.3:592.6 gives -0.02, 27.7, 29.1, 29.8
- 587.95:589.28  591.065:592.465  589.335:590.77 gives 0.04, 25.5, 26.2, 29.1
